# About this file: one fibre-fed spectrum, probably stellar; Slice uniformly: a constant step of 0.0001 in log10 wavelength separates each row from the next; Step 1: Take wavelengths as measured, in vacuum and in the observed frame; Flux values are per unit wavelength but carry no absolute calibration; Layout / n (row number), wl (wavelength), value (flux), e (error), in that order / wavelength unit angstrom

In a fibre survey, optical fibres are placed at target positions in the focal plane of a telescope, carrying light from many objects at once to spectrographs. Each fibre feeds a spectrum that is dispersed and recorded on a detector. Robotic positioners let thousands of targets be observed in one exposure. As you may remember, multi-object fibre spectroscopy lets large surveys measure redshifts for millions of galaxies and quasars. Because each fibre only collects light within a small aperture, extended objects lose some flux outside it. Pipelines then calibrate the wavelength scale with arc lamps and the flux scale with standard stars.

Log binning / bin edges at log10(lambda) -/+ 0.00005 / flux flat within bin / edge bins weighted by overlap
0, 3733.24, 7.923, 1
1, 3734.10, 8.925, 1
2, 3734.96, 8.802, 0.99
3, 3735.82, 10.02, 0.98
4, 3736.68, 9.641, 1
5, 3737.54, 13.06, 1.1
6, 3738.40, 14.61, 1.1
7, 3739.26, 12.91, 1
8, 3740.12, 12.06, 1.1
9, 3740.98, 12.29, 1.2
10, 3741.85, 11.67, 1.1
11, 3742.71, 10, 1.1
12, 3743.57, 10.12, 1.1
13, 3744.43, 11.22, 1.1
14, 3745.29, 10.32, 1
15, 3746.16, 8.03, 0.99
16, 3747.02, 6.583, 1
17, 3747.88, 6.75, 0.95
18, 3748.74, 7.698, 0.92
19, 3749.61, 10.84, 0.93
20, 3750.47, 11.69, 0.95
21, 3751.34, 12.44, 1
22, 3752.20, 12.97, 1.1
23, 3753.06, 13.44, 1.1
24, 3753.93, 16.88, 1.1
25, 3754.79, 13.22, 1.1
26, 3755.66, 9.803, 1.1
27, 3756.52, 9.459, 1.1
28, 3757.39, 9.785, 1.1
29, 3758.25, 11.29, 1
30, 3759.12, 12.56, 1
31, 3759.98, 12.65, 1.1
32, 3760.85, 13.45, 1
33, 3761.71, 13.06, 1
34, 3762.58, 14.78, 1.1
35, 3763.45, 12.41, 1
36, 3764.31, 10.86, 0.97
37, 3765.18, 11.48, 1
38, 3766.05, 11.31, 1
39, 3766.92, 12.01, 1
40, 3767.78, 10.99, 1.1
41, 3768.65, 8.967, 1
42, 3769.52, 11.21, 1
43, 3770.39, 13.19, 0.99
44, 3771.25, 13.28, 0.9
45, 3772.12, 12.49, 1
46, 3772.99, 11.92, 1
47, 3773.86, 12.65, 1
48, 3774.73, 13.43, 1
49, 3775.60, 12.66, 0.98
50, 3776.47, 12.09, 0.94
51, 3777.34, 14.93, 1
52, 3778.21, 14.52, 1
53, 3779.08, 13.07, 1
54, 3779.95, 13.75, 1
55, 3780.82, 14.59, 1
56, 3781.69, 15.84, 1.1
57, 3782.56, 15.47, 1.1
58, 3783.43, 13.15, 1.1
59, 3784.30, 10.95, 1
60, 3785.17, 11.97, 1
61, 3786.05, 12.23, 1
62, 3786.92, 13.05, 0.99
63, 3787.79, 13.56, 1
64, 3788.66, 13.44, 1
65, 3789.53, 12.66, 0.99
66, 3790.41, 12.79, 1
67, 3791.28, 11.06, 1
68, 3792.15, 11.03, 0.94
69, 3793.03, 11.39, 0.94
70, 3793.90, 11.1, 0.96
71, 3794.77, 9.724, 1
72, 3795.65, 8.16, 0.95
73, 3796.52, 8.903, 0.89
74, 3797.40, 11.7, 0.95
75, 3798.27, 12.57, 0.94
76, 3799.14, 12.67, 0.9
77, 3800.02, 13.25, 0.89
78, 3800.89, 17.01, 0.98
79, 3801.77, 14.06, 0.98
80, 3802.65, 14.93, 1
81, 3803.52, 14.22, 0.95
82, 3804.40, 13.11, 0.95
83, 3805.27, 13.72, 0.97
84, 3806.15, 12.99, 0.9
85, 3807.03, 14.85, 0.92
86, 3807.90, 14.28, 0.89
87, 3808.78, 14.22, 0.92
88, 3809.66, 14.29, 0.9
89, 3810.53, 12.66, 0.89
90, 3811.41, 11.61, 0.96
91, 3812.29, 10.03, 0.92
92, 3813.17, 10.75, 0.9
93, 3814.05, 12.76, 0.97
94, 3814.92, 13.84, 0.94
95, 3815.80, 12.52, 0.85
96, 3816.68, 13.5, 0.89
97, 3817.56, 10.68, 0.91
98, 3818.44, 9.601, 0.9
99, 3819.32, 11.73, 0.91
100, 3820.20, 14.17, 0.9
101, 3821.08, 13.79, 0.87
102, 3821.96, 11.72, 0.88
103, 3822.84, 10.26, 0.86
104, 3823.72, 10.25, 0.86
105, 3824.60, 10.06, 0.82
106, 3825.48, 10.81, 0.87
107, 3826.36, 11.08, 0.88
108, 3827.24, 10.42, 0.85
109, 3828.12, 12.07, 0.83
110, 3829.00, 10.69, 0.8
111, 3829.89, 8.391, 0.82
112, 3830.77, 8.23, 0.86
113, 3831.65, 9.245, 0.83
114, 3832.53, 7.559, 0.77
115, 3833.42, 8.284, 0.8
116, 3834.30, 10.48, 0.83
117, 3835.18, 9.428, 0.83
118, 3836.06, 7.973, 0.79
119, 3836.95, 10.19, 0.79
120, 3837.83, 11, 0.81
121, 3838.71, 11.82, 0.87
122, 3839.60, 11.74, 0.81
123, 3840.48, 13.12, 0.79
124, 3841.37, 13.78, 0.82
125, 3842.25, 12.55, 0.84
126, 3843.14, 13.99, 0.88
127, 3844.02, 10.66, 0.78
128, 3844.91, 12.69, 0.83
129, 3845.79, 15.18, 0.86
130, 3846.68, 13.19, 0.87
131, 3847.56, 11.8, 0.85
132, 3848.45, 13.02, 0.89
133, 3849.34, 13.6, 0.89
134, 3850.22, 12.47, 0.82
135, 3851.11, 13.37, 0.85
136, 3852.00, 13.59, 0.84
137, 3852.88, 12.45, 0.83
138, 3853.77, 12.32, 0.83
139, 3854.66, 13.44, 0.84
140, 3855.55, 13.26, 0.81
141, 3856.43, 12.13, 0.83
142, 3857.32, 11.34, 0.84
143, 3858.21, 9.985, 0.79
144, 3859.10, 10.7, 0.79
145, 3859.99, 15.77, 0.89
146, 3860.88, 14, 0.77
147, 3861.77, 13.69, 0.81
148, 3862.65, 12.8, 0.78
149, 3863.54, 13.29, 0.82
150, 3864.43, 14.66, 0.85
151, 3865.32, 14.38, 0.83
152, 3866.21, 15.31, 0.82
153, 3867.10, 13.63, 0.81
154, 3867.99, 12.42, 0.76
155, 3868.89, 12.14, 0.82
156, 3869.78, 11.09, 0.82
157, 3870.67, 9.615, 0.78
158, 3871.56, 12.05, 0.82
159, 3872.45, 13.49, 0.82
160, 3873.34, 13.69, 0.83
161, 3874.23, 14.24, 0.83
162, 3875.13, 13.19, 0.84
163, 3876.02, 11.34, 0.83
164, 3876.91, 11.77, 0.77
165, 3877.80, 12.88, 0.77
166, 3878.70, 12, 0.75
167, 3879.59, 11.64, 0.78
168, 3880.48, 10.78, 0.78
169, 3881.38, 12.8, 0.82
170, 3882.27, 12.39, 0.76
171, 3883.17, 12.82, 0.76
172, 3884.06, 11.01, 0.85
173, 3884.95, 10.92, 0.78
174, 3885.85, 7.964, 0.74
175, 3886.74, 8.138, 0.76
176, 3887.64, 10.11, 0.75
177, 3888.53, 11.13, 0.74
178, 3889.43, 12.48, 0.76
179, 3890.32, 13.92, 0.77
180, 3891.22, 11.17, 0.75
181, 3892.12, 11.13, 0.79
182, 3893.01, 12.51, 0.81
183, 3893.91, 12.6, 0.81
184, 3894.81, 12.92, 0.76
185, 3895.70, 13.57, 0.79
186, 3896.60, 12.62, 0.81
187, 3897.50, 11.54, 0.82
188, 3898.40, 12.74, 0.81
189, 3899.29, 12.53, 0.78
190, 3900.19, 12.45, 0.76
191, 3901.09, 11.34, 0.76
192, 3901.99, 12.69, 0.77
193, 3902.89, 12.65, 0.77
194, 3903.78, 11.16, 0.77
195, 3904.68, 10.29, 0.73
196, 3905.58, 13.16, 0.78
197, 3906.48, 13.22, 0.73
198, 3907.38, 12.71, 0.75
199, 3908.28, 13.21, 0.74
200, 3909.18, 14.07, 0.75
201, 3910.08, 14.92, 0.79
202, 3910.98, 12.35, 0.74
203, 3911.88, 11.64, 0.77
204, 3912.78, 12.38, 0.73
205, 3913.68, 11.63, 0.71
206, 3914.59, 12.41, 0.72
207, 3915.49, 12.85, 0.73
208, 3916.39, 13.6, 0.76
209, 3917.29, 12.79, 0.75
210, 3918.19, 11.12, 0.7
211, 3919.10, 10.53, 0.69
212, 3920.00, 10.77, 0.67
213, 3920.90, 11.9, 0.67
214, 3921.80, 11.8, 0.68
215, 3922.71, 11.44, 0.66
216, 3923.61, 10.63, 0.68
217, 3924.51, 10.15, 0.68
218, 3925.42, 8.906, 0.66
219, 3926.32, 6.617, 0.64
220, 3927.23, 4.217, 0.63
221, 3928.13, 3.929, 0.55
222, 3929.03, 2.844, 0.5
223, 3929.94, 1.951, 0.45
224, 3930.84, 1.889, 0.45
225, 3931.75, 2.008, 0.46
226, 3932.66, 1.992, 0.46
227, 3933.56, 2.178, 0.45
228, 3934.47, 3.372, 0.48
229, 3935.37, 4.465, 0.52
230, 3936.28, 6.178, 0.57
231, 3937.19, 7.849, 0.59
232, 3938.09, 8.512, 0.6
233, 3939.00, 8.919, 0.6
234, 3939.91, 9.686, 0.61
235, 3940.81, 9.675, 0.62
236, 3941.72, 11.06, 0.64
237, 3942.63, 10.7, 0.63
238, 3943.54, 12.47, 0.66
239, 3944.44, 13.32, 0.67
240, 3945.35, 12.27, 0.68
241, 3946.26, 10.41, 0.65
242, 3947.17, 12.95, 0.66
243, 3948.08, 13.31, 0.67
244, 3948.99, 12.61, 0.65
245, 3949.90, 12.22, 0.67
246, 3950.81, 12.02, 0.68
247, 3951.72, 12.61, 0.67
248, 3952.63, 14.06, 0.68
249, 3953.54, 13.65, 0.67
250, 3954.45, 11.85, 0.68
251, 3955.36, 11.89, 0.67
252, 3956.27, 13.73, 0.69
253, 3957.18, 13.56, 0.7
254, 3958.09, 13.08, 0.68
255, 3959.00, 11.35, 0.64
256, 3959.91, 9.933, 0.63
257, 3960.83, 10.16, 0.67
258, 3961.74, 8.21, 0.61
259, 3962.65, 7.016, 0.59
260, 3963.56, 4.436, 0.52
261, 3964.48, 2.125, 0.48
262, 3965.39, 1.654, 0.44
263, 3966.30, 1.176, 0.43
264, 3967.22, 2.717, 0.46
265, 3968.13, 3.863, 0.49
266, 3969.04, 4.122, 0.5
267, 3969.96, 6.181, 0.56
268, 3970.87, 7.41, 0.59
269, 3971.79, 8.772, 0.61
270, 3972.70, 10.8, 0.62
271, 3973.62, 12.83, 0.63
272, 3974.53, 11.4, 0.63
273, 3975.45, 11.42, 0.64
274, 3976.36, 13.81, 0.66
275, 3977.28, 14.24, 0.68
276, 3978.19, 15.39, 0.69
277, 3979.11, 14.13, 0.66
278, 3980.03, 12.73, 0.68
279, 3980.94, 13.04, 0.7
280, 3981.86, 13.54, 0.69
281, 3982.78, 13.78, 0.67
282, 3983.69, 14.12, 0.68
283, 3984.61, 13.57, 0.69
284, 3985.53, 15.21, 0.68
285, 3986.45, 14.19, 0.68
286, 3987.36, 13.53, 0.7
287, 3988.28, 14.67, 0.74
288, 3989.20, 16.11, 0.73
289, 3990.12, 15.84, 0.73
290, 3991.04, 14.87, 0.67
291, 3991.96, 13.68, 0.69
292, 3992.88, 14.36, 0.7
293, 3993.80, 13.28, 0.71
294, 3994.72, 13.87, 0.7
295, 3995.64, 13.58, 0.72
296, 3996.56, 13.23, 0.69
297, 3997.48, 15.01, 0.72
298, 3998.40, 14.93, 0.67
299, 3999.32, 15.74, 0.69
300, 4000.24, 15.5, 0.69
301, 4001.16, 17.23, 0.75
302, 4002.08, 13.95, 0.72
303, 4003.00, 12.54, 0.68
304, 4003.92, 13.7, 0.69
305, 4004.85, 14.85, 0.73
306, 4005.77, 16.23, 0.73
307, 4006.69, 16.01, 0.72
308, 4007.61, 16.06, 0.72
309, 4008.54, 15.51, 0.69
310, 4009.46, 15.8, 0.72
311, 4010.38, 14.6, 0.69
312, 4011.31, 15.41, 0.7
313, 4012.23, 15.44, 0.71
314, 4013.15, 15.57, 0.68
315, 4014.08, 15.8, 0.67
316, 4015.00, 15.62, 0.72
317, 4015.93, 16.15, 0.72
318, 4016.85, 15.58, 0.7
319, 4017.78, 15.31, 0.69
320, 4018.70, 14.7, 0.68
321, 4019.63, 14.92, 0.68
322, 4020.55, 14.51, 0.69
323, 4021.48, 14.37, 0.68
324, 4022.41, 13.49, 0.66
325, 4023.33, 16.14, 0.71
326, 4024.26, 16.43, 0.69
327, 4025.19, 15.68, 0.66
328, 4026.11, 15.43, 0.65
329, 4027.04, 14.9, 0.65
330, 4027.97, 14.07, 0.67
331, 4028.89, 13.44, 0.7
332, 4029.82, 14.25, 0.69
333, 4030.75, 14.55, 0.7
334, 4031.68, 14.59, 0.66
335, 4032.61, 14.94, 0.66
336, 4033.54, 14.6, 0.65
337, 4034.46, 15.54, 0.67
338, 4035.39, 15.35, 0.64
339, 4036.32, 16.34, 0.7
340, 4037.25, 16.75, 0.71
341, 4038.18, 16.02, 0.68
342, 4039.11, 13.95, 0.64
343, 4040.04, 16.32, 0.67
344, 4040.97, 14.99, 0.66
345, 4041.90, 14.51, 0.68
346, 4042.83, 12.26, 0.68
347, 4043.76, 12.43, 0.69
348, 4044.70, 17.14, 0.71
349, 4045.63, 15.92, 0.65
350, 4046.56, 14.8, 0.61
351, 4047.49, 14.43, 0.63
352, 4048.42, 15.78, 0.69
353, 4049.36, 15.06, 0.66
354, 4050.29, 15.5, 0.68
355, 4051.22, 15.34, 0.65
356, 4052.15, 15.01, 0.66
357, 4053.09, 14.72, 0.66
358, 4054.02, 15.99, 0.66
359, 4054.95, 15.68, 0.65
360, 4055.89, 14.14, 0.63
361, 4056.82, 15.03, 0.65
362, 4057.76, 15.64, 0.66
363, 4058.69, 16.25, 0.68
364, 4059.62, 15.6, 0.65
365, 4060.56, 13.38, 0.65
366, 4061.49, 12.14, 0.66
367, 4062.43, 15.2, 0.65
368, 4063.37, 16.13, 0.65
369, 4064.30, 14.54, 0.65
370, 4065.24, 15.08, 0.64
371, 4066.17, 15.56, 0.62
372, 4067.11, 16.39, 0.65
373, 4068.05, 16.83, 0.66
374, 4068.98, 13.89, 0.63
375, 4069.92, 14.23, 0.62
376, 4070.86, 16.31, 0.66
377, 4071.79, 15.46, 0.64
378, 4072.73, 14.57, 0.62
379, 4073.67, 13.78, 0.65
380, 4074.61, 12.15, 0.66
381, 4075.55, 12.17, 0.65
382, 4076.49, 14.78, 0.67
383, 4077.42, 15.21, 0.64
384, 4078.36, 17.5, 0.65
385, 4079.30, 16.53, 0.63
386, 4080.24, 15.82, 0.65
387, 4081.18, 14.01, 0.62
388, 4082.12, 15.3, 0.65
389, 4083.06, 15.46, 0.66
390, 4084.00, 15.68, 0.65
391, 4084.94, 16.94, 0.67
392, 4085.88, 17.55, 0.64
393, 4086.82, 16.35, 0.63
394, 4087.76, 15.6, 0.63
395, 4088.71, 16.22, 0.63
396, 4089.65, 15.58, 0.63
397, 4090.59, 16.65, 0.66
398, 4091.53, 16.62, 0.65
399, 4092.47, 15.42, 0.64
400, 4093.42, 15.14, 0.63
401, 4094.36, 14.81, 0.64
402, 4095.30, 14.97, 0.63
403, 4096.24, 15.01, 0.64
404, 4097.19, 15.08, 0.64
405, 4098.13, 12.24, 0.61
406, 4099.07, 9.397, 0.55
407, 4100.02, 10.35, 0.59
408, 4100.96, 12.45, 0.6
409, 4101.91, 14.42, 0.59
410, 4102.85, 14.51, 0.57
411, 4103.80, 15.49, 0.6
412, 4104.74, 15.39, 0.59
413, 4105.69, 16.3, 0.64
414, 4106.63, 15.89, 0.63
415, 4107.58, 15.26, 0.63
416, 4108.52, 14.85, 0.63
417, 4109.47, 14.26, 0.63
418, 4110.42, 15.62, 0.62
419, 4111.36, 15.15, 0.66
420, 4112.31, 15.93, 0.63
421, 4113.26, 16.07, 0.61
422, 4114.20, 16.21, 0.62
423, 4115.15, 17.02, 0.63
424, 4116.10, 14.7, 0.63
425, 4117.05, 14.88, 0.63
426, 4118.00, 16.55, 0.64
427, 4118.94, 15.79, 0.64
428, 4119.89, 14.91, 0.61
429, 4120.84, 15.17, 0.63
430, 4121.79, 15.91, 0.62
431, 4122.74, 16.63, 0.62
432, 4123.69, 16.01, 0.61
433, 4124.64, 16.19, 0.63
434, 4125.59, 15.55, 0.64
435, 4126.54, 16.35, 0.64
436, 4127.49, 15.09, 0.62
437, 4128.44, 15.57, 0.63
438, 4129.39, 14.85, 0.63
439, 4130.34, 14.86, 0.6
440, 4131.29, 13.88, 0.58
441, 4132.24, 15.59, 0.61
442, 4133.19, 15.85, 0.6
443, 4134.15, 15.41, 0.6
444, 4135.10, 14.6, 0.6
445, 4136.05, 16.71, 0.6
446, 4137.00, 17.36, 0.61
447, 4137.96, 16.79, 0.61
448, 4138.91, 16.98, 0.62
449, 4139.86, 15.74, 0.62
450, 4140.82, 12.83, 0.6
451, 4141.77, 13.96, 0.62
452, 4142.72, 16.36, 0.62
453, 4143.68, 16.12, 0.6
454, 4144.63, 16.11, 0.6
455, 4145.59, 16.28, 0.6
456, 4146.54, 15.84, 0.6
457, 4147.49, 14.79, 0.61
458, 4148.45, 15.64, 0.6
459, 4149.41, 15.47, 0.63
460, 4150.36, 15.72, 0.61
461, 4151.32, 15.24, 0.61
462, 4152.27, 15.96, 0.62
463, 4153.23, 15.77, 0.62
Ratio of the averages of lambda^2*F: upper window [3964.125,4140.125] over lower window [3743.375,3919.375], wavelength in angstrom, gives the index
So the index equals 1.3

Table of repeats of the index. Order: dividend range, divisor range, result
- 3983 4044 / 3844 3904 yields 1.29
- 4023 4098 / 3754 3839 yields 1.45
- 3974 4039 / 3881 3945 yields 1.51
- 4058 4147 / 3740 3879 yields 1.46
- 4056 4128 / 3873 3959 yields 1.53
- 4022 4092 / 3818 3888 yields 1.42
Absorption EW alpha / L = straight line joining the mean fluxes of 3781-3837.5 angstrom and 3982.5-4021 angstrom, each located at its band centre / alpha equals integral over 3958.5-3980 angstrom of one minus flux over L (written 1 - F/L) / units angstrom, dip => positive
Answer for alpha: 8.8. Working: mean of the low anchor 11.9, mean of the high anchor 14.9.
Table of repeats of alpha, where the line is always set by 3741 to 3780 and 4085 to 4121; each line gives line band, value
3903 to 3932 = 6.7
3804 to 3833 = 1.4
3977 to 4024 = -2.1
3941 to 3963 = 2.9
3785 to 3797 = 0.5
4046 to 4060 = -0.6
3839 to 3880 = -0.4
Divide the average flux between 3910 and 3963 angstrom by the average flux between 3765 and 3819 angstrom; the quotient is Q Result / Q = 0.78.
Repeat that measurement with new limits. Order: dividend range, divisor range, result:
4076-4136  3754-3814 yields 1.22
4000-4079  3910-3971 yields 1.67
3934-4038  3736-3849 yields 1.06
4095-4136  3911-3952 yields 1.62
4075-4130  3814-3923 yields 1.27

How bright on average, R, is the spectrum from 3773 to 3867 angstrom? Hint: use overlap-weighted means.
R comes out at 12.3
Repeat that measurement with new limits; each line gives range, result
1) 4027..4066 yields 15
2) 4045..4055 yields 15.3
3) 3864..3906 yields 12.1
